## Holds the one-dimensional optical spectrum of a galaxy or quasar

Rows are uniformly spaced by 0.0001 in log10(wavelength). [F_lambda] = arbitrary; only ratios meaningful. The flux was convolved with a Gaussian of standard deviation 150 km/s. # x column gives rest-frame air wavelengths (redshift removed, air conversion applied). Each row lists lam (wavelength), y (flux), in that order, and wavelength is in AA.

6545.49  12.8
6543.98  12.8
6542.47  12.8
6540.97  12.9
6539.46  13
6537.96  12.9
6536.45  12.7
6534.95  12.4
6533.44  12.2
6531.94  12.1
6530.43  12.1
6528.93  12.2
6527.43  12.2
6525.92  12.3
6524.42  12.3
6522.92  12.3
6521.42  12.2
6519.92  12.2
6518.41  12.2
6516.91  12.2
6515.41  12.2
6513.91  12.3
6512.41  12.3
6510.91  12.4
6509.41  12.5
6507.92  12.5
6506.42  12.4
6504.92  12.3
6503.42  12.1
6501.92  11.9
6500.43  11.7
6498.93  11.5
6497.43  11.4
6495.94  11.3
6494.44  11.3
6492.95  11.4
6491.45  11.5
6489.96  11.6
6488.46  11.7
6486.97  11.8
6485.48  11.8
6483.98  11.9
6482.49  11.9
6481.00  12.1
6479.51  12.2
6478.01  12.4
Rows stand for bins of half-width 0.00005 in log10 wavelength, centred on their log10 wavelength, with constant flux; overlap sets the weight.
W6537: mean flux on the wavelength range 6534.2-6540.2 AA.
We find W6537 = 12.8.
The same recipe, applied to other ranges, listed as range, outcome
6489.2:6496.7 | 11.4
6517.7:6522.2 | 12.2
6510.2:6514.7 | 12.3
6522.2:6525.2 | 12.3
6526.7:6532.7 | 12.2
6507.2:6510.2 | 12.5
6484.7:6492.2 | 11.7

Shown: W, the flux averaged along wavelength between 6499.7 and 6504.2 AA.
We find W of 11.9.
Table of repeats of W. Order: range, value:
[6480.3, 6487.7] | 11.9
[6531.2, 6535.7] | 12.2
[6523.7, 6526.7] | 12.3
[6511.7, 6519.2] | 12.2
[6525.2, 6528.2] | 12.2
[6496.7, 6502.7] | 11.6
